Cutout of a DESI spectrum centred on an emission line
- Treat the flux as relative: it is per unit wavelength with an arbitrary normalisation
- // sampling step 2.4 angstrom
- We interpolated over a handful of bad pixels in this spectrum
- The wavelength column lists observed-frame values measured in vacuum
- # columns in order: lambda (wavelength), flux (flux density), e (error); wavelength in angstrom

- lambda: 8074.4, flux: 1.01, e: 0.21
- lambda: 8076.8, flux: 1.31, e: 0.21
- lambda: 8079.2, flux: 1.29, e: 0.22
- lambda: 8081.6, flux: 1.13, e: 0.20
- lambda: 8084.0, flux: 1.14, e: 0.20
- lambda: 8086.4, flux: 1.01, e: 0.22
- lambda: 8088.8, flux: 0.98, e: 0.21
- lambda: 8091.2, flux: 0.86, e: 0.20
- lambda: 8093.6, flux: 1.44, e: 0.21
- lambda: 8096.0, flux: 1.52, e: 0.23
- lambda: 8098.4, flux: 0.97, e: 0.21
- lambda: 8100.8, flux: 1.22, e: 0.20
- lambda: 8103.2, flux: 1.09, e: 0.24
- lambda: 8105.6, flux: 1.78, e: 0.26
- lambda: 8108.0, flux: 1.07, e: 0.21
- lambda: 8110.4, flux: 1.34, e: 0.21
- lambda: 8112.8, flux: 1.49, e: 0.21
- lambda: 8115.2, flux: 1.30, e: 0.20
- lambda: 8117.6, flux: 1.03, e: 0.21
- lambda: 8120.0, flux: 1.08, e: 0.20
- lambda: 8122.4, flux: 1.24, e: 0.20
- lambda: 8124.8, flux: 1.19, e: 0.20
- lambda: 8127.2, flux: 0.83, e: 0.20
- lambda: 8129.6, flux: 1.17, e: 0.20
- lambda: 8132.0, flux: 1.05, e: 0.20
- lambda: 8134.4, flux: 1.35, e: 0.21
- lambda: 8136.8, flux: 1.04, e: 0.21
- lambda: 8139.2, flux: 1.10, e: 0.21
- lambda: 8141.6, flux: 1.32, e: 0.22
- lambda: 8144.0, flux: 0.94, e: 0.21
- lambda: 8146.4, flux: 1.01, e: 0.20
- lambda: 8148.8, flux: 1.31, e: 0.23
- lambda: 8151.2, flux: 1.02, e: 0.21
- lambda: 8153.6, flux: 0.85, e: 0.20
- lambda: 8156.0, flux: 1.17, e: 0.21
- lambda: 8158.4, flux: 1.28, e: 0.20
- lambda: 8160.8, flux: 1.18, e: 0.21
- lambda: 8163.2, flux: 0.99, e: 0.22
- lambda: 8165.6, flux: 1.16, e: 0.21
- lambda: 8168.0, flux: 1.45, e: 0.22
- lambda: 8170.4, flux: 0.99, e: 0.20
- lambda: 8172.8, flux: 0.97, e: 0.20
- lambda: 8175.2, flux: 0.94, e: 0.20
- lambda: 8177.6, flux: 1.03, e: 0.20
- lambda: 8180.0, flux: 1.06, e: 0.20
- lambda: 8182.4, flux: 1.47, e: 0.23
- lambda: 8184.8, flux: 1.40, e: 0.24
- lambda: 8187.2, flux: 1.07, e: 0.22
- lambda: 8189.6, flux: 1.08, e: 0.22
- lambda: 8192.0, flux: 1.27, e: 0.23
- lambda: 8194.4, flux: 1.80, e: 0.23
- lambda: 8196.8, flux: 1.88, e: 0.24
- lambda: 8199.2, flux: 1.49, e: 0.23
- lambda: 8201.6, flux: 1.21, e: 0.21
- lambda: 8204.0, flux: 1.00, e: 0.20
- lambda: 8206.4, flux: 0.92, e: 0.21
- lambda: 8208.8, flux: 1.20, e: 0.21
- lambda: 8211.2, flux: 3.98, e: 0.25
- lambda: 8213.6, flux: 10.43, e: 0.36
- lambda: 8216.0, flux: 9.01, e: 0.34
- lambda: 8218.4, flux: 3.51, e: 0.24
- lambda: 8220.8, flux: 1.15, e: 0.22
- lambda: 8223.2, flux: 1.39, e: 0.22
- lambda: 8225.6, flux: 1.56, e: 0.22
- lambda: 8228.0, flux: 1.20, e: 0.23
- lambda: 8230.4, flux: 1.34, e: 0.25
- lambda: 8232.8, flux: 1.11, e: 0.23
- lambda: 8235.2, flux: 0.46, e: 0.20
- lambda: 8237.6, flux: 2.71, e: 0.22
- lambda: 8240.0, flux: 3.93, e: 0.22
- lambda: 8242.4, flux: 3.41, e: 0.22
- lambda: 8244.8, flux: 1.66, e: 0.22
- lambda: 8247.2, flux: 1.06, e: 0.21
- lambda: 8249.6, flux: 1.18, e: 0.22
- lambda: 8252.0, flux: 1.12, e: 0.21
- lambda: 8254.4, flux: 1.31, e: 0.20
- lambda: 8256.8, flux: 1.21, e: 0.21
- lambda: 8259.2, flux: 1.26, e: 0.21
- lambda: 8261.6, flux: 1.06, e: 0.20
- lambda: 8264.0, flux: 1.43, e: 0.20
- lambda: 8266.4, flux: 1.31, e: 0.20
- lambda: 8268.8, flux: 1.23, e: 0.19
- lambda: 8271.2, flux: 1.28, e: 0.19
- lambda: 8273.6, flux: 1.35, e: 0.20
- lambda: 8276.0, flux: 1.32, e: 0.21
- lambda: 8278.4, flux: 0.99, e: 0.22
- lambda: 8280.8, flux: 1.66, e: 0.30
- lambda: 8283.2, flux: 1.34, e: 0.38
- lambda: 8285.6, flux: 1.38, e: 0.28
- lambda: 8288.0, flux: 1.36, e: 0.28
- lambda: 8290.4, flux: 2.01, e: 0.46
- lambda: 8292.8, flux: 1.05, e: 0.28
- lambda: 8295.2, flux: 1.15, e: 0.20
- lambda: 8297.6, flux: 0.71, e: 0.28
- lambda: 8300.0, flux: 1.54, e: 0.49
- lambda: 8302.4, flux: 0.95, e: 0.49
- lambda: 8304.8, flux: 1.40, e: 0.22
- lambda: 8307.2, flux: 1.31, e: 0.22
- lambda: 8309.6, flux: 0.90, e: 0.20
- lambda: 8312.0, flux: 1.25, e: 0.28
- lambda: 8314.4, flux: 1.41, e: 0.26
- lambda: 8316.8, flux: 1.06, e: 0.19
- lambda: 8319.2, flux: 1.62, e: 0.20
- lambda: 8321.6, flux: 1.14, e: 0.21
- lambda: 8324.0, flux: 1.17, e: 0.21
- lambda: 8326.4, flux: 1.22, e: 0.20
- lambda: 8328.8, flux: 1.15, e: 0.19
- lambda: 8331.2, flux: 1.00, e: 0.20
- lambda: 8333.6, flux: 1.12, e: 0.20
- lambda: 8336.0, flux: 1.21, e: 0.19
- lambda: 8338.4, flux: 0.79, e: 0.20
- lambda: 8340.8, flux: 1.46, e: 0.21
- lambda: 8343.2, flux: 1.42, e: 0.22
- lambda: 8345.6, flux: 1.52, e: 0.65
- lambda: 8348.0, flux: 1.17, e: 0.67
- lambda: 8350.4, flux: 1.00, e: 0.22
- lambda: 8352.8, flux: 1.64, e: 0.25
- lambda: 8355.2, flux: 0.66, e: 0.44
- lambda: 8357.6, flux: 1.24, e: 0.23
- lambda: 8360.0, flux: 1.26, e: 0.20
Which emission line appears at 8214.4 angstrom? H-alpha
